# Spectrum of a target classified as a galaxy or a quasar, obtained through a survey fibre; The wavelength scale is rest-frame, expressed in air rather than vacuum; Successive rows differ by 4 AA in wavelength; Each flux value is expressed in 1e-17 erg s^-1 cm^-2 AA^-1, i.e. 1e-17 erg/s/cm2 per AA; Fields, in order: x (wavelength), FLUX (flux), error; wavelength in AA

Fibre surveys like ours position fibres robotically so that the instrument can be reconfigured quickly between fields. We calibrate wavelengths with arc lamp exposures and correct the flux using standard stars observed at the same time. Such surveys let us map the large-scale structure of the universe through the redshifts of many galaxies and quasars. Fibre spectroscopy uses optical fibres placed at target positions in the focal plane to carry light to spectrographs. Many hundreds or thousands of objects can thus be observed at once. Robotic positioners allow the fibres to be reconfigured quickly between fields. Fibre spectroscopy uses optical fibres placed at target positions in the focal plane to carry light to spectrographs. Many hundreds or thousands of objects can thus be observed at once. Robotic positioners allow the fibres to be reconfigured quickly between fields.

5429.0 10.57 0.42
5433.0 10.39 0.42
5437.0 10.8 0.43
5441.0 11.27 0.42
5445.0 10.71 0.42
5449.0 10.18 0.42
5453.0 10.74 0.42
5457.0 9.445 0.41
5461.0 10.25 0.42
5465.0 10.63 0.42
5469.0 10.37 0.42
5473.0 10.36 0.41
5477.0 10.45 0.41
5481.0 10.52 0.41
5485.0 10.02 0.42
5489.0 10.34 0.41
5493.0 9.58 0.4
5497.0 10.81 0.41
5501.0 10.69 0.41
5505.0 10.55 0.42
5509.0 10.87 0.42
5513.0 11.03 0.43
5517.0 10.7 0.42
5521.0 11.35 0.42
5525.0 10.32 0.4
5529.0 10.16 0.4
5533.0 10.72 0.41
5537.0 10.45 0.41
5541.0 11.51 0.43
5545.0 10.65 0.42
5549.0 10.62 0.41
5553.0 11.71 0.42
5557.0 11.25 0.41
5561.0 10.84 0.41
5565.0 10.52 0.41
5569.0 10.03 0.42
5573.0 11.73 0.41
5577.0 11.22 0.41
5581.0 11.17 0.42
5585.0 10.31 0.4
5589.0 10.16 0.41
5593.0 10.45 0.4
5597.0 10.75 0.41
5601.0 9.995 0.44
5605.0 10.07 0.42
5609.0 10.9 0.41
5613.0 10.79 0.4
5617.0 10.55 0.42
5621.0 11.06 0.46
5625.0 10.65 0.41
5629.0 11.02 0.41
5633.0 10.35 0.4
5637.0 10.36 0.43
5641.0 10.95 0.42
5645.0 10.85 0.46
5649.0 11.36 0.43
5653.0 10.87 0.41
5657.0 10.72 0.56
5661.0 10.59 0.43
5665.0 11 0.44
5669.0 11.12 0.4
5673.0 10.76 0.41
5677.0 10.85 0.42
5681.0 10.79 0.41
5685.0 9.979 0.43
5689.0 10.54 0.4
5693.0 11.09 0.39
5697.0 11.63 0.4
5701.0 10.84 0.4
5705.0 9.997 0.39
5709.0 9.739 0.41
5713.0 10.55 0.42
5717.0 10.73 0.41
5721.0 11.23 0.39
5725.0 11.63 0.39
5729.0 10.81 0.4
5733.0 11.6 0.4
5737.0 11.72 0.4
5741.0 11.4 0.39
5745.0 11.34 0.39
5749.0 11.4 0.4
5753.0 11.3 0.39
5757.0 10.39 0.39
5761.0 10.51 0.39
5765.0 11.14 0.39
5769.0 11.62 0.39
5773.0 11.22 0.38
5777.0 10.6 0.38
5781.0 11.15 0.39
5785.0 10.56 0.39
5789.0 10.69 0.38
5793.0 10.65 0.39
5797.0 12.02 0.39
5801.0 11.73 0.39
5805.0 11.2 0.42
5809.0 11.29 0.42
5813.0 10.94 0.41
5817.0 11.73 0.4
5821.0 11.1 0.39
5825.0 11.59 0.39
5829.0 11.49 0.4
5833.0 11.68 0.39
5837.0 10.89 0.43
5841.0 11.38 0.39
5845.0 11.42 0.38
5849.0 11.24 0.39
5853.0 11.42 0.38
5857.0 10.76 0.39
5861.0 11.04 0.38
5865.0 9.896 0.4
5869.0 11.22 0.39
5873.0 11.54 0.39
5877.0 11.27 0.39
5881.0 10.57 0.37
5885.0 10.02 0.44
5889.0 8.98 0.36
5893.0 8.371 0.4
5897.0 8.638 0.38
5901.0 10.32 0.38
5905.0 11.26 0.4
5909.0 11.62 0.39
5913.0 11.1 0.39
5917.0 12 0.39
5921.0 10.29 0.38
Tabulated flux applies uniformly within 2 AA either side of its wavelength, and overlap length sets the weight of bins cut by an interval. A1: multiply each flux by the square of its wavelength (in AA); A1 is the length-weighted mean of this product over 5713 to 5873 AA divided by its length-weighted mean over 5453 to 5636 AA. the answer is 1.1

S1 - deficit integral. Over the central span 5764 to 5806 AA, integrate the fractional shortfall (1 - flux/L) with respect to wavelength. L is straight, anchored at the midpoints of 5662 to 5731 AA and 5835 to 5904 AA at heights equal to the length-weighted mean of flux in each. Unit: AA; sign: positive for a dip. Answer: -1.92 AA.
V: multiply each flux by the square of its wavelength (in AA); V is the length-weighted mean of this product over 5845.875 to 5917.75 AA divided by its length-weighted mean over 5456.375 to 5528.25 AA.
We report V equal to 1.2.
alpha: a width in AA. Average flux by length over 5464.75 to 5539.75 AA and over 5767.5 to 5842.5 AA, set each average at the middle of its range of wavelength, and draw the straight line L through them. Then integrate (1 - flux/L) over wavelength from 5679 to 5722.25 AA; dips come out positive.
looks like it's 1.4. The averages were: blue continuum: 10.5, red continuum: 11.2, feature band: 10.6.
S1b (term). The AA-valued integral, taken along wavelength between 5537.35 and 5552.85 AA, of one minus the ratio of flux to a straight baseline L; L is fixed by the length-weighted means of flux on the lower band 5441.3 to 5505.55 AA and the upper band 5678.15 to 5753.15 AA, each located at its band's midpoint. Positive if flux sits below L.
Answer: -0.6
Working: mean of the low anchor 10.4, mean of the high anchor 11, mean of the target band 11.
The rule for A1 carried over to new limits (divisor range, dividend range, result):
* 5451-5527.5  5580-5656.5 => 1.07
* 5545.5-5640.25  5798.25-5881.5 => 1.14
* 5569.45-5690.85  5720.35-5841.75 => 1.10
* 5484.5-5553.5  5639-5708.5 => 1.07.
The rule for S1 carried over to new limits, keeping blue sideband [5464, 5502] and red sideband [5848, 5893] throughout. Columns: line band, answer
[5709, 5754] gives -2.82 AA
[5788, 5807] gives -1.31 AA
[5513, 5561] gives -2.16 AA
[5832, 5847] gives -1.04 AA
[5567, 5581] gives -0.80 AA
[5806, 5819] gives -0.91 AA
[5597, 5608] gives 0.21 AA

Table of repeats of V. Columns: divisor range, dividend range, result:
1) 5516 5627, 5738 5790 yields 1.10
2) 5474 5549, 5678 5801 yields 1.12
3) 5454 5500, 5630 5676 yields 1.12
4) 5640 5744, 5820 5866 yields 1.08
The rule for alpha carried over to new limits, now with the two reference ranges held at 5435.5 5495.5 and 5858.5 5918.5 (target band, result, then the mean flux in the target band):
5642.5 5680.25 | -1.7 AA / 10.9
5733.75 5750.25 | -1.6 AA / 11.5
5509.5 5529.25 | -0.7 AA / 10.8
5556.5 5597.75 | -1.3 AA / 10.7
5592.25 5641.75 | -0.8 AA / 10.6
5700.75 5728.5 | -0.6 AA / 10.7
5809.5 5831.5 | -1.8 AA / 11.4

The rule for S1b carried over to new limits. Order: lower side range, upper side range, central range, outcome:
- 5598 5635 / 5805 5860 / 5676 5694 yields 0.3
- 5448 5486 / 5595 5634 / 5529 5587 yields -2.1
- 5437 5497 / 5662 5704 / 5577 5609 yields 0.4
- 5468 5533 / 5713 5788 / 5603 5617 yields 0.3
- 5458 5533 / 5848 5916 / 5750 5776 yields -1.2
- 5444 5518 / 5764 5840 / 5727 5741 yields -0.4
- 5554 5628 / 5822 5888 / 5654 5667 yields 0.0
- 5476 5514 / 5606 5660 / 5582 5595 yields 0.4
